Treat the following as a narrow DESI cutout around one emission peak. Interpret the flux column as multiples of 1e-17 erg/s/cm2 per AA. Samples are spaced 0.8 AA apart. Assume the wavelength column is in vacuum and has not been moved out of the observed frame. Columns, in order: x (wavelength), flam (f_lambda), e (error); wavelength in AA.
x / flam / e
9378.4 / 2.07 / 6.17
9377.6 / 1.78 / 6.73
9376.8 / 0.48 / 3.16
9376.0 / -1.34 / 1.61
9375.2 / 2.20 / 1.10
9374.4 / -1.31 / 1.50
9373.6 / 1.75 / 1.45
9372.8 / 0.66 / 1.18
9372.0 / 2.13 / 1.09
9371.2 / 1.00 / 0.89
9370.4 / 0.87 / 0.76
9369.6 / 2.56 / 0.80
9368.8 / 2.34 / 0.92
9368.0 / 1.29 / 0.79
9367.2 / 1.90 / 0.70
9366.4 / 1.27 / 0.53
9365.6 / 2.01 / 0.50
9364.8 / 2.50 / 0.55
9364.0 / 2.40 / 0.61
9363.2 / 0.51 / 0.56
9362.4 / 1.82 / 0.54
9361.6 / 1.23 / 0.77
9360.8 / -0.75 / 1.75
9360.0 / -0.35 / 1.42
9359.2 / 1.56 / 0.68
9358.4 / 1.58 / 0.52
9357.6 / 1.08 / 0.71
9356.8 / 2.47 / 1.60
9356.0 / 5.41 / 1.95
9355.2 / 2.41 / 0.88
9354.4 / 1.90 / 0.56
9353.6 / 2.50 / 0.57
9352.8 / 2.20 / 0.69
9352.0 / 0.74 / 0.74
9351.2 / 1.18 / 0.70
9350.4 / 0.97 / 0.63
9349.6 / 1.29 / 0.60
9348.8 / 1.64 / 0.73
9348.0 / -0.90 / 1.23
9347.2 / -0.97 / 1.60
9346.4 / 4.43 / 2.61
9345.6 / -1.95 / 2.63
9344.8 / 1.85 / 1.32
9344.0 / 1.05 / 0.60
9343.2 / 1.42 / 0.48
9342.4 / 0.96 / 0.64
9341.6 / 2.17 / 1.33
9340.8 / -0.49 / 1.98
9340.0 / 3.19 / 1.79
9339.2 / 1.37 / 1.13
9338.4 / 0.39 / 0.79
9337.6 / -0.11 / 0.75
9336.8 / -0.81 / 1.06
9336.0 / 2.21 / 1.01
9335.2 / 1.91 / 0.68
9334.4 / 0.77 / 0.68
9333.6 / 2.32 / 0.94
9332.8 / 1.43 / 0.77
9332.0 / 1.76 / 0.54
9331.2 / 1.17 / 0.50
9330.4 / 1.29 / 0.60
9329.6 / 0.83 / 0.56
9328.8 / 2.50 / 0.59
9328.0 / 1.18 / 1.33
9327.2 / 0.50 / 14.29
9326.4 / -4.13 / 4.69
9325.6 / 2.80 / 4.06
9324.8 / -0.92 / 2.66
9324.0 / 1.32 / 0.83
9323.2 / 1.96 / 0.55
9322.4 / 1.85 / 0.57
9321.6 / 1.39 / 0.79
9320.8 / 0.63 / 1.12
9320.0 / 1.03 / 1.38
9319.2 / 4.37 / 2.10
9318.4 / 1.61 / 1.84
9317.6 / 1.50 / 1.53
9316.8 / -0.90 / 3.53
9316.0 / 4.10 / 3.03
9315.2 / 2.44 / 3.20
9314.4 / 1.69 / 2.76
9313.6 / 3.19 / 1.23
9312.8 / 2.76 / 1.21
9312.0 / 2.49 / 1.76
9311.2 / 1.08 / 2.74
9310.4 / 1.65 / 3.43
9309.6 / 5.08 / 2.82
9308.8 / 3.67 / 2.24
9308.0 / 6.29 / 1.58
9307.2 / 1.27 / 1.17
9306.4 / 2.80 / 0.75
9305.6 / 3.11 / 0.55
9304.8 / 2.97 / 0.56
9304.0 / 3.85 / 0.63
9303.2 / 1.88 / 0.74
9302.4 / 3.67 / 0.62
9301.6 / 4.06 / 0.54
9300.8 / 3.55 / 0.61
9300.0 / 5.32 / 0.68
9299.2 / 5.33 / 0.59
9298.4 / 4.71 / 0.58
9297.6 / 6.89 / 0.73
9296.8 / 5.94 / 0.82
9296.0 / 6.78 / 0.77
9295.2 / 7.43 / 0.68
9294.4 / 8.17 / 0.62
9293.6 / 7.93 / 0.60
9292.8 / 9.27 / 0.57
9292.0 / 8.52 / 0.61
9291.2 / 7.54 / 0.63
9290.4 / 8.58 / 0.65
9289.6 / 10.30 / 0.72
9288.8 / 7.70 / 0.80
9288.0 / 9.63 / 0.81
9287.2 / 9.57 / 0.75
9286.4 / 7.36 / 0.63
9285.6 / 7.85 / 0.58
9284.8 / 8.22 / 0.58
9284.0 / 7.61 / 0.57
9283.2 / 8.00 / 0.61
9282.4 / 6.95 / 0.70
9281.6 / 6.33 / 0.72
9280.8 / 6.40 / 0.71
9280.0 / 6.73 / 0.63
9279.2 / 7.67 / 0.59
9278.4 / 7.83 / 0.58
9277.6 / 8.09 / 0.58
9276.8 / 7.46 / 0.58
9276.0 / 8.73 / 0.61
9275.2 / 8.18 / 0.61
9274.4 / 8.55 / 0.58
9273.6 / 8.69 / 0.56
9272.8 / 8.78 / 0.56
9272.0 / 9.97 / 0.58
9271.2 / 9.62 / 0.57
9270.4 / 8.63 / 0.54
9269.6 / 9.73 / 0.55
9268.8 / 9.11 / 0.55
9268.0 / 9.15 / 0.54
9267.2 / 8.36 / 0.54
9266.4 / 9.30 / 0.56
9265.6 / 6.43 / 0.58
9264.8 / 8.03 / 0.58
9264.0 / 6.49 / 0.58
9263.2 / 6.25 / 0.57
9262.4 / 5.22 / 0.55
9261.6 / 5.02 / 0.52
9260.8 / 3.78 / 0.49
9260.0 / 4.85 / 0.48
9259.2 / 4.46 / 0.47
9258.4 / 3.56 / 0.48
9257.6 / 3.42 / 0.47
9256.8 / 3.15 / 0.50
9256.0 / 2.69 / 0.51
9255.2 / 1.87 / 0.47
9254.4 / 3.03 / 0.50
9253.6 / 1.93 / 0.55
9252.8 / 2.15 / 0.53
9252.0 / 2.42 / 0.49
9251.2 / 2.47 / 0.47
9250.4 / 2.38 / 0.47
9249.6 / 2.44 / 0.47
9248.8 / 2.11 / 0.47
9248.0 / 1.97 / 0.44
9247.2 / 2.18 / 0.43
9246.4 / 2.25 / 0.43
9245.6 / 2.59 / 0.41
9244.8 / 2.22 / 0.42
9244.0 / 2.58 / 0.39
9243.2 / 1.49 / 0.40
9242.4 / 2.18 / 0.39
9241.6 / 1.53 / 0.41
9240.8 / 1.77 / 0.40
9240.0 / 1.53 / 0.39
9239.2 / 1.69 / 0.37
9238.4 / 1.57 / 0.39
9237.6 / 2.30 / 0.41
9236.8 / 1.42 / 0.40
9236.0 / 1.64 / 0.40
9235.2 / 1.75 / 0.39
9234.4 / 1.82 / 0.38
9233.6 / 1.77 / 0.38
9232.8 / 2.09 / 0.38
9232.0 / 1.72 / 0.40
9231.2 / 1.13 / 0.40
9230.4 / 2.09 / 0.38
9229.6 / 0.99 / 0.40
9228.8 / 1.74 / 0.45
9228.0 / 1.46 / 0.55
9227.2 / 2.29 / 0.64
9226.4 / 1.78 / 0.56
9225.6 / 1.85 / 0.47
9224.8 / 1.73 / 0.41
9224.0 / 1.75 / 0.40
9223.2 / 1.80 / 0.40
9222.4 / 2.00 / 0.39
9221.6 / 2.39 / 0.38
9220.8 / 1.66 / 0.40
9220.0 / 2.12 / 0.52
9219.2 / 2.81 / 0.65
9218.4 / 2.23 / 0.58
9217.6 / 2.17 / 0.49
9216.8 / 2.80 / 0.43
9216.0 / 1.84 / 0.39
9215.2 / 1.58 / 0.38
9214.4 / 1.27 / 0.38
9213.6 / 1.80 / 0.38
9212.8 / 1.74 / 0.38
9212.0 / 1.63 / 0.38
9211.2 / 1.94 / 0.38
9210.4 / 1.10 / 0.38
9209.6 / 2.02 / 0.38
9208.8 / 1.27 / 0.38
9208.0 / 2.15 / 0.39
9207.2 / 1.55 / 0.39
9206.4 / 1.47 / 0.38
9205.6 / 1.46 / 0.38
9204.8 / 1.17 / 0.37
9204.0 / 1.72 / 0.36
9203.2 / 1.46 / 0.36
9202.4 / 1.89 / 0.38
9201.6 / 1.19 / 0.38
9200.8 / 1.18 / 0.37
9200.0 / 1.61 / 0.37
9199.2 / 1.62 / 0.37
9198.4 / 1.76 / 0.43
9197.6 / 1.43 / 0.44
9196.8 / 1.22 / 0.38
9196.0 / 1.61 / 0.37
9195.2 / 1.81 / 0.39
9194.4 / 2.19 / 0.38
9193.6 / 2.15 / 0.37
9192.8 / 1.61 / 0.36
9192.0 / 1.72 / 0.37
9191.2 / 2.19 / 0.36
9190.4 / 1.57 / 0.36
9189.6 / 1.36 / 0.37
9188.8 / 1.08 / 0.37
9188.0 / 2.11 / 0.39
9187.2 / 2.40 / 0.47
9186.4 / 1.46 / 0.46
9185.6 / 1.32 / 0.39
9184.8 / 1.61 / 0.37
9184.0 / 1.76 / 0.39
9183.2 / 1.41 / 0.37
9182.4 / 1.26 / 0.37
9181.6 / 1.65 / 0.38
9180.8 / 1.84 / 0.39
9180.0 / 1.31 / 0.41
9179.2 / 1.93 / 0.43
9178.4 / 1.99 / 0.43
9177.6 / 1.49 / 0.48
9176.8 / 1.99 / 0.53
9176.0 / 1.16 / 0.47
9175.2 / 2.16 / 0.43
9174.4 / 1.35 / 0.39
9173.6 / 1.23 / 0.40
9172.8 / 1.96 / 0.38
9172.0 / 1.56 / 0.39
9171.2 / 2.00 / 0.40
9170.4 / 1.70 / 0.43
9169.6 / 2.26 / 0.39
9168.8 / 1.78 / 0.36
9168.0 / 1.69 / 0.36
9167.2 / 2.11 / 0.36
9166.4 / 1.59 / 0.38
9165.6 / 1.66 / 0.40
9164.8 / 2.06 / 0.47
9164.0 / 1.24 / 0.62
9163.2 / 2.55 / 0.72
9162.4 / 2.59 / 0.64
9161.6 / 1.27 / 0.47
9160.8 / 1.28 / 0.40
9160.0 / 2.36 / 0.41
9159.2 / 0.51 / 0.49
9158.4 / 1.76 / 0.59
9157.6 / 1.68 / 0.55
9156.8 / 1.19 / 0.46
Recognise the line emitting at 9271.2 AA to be [S II] 6716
